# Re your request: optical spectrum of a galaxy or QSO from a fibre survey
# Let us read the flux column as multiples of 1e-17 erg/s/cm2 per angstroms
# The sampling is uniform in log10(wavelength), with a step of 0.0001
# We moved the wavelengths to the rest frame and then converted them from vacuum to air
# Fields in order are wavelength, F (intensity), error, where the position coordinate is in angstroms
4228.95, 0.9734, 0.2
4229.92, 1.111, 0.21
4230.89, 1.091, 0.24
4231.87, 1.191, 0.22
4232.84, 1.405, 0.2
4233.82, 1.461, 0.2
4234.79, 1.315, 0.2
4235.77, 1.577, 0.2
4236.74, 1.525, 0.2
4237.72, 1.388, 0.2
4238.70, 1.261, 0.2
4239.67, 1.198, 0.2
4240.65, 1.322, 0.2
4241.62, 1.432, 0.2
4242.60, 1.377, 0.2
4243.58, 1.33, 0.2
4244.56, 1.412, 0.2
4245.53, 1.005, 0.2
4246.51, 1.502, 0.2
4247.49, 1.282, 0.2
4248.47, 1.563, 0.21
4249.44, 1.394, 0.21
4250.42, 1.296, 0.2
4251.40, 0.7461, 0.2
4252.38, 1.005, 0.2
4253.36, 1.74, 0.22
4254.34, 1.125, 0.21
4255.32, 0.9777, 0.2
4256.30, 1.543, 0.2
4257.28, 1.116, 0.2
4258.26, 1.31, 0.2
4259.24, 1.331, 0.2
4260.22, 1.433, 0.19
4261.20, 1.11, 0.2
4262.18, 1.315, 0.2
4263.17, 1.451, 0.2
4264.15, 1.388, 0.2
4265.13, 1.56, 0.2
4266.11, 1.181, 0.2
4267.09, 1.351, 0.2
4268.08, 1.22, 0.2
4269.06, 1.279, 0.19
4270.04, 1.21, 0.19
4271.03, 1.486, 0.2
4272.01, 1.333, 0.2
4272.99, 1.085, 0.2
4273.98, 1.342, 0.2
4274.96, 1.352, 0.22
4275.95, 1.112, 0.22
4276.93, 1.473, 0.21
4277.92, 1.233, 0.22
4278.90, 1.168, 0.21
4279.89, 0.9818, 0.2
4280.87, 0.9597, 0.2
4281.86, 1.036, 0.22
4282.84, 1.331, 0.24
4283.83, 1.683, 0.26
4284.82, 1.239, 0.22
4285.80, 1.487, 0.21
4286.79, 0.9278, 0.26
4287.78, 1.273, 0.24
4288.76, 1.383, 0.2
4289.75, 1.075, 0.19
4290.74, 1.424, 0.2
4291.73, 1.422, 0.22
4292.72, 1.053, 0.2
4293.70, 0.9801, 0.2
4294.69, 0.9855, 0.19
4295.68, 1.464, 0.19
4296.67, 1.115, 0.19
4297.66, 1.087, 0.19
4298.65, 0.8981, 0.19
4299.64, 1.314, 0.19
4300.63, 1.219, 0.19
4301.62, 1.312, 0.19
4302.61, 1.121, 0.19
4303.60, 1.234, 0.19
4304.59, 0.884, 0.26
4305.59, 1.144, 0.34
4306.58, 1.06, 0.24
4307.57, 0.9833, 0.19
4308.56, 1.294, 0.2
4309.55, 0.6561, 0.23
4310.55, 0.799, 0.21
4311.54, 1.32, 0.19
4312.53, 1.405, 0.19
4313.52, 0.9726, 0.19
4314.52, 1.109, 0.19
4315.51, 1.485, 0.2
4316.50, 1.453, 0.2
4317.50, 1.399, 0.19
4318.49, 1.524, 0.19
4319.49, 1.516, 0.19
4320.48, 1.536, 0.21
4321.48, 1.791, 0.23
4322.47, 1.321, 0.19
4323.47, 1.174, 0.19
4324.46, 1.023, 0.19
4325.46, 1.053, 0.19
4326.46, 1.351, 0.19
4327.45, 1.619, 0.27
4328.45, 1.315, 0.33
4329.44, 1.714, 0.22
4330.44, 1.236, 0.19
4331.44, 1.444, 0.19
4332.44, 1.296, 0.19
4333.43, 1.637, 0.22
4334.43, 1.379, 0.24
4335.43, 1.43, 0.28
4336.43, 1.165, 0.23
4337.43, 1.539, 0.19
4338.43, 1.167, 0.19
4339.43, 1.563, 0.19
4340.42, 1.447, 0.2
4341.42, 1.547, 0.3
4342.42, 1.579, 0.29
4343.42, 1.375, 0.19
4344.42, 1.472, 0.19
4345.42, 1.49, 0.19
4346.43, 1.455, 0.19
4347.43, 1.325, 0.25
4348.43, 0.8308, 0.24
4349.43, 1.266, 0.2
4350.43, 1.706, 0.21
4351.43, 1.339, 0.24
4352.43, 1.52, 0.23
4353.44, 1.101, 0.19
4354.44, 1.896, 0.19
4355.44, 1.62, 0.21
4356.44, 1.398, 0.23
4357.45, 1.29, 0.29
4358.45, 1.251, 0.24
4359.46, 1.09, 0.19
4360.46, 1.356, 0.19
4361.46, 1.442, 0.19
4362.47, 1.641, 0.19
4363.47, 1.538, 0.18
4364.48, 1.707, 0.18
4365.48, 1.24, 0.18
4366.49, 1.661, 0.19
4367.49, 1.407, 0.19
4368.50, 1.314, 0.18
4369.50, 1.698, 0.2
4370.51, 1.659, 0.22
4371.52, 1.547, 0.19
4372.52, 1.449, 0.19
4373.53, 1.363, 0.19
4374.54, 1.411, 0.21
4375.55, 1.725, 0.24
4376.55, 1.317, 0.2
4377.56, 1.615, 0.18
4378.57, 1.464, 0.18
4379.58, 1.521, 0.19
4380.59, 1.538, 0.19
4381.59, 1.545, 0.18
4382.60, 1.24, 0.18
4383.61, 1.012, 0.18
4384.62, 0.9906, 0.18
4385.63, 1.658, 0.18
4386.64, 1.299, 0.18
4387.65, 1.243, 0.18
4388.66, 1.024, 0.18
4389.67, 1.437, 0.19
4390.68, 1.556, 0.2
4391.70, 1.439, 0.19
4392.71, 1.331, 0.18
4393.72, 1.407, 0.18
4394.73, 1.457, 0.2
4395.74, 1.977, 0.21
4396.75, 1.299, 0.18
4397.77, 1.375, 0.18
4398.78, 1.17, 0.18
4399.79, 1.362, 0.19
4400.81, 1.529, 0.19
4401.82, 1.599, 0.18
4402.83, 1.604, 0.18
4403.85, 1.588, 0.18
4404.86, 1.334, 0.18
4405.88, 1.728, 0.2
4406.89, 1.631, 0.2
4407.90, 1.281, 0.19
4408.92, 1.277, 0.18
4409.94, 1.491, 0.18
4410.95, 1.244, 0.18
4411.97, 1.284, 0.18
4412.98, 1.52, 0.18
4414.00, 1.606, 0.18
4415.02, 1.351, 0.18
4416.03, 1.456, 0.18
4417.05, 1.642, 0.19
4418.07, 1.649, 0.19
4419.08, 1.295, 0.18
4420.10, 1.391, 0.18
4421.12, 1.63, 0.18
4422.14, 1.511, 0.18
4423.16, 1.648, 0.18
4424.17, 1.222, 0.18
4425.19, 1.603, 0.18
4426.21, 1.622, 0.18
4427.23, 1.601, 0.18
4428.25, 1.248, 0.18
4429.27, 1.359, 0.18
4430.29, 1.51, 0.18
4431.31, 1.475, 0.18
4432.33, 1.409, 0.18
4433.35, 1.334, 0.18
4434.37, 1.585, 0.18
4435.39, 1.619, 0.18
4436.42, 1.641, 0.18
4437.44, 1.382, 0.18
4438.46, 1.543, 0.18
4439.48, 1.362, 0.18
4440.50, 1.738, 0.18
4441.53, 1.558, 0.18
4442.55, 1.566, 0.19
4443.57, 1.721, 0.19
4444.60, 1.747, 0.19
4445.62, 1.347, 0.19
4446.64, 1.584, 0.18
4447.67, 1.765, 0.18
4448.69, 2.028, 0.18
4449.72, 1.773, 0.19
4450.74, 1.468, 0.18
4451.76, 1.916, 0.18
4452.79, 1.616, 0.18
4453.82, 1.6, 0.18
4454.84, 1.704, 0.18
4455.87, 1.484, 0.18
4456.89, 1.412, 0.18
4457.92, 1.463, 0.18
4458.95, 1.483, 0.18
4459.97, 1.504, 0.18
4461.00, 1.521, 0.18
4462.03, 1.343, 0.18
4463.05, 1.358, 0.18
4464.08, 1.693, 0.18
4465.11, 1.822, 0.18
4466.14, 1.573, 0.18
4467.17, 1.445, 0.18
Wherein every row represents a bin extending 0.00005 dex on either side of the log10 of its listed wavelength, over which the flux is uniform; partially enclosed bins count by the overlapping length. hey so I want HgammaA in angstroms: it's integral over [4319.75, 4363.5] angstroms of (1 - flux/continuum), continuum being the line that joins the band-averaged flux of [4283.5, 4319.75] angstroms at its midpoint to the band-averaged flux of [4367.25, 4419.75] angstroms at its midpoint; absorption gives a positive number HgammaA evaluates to -3.2 angstroms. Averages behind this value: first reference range 1.2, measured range 1.4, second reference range 1.44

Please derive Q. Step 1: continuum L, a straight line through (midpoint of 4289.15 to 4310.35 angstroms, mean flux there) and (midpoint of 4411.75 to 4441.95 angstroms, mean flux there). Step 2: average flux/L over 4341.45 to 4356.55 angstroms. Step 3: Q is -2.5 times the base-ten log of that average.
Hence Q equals -0.13 mag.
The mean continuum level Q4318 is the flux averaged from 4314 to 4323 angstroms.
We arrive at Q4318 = 1.46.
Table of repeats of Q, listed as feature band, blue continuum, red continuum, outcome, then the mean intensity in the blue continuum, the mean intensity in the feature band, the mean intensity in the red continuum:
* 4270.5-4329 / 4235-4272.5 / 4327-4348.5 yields 0.12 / 1.32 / 1.23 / 1.42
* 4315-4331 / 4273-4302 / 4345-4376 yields -0.06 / 1.22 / 1.41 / 1.44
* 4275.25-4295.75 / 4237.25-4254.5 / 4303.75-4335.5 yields 0.07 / 1.3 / 1.22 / 1.29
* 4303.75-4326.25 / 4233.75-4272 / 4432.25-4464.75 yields 0.15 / 1.32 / 1.22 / 1.57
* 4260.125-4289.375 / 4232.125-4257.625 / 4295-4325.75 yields 0.00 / 1.32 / 1.28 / 1.21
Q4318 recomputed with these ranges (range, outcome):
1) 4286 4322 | 1.21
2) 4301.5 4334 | 1.28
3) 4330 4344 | 1.42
